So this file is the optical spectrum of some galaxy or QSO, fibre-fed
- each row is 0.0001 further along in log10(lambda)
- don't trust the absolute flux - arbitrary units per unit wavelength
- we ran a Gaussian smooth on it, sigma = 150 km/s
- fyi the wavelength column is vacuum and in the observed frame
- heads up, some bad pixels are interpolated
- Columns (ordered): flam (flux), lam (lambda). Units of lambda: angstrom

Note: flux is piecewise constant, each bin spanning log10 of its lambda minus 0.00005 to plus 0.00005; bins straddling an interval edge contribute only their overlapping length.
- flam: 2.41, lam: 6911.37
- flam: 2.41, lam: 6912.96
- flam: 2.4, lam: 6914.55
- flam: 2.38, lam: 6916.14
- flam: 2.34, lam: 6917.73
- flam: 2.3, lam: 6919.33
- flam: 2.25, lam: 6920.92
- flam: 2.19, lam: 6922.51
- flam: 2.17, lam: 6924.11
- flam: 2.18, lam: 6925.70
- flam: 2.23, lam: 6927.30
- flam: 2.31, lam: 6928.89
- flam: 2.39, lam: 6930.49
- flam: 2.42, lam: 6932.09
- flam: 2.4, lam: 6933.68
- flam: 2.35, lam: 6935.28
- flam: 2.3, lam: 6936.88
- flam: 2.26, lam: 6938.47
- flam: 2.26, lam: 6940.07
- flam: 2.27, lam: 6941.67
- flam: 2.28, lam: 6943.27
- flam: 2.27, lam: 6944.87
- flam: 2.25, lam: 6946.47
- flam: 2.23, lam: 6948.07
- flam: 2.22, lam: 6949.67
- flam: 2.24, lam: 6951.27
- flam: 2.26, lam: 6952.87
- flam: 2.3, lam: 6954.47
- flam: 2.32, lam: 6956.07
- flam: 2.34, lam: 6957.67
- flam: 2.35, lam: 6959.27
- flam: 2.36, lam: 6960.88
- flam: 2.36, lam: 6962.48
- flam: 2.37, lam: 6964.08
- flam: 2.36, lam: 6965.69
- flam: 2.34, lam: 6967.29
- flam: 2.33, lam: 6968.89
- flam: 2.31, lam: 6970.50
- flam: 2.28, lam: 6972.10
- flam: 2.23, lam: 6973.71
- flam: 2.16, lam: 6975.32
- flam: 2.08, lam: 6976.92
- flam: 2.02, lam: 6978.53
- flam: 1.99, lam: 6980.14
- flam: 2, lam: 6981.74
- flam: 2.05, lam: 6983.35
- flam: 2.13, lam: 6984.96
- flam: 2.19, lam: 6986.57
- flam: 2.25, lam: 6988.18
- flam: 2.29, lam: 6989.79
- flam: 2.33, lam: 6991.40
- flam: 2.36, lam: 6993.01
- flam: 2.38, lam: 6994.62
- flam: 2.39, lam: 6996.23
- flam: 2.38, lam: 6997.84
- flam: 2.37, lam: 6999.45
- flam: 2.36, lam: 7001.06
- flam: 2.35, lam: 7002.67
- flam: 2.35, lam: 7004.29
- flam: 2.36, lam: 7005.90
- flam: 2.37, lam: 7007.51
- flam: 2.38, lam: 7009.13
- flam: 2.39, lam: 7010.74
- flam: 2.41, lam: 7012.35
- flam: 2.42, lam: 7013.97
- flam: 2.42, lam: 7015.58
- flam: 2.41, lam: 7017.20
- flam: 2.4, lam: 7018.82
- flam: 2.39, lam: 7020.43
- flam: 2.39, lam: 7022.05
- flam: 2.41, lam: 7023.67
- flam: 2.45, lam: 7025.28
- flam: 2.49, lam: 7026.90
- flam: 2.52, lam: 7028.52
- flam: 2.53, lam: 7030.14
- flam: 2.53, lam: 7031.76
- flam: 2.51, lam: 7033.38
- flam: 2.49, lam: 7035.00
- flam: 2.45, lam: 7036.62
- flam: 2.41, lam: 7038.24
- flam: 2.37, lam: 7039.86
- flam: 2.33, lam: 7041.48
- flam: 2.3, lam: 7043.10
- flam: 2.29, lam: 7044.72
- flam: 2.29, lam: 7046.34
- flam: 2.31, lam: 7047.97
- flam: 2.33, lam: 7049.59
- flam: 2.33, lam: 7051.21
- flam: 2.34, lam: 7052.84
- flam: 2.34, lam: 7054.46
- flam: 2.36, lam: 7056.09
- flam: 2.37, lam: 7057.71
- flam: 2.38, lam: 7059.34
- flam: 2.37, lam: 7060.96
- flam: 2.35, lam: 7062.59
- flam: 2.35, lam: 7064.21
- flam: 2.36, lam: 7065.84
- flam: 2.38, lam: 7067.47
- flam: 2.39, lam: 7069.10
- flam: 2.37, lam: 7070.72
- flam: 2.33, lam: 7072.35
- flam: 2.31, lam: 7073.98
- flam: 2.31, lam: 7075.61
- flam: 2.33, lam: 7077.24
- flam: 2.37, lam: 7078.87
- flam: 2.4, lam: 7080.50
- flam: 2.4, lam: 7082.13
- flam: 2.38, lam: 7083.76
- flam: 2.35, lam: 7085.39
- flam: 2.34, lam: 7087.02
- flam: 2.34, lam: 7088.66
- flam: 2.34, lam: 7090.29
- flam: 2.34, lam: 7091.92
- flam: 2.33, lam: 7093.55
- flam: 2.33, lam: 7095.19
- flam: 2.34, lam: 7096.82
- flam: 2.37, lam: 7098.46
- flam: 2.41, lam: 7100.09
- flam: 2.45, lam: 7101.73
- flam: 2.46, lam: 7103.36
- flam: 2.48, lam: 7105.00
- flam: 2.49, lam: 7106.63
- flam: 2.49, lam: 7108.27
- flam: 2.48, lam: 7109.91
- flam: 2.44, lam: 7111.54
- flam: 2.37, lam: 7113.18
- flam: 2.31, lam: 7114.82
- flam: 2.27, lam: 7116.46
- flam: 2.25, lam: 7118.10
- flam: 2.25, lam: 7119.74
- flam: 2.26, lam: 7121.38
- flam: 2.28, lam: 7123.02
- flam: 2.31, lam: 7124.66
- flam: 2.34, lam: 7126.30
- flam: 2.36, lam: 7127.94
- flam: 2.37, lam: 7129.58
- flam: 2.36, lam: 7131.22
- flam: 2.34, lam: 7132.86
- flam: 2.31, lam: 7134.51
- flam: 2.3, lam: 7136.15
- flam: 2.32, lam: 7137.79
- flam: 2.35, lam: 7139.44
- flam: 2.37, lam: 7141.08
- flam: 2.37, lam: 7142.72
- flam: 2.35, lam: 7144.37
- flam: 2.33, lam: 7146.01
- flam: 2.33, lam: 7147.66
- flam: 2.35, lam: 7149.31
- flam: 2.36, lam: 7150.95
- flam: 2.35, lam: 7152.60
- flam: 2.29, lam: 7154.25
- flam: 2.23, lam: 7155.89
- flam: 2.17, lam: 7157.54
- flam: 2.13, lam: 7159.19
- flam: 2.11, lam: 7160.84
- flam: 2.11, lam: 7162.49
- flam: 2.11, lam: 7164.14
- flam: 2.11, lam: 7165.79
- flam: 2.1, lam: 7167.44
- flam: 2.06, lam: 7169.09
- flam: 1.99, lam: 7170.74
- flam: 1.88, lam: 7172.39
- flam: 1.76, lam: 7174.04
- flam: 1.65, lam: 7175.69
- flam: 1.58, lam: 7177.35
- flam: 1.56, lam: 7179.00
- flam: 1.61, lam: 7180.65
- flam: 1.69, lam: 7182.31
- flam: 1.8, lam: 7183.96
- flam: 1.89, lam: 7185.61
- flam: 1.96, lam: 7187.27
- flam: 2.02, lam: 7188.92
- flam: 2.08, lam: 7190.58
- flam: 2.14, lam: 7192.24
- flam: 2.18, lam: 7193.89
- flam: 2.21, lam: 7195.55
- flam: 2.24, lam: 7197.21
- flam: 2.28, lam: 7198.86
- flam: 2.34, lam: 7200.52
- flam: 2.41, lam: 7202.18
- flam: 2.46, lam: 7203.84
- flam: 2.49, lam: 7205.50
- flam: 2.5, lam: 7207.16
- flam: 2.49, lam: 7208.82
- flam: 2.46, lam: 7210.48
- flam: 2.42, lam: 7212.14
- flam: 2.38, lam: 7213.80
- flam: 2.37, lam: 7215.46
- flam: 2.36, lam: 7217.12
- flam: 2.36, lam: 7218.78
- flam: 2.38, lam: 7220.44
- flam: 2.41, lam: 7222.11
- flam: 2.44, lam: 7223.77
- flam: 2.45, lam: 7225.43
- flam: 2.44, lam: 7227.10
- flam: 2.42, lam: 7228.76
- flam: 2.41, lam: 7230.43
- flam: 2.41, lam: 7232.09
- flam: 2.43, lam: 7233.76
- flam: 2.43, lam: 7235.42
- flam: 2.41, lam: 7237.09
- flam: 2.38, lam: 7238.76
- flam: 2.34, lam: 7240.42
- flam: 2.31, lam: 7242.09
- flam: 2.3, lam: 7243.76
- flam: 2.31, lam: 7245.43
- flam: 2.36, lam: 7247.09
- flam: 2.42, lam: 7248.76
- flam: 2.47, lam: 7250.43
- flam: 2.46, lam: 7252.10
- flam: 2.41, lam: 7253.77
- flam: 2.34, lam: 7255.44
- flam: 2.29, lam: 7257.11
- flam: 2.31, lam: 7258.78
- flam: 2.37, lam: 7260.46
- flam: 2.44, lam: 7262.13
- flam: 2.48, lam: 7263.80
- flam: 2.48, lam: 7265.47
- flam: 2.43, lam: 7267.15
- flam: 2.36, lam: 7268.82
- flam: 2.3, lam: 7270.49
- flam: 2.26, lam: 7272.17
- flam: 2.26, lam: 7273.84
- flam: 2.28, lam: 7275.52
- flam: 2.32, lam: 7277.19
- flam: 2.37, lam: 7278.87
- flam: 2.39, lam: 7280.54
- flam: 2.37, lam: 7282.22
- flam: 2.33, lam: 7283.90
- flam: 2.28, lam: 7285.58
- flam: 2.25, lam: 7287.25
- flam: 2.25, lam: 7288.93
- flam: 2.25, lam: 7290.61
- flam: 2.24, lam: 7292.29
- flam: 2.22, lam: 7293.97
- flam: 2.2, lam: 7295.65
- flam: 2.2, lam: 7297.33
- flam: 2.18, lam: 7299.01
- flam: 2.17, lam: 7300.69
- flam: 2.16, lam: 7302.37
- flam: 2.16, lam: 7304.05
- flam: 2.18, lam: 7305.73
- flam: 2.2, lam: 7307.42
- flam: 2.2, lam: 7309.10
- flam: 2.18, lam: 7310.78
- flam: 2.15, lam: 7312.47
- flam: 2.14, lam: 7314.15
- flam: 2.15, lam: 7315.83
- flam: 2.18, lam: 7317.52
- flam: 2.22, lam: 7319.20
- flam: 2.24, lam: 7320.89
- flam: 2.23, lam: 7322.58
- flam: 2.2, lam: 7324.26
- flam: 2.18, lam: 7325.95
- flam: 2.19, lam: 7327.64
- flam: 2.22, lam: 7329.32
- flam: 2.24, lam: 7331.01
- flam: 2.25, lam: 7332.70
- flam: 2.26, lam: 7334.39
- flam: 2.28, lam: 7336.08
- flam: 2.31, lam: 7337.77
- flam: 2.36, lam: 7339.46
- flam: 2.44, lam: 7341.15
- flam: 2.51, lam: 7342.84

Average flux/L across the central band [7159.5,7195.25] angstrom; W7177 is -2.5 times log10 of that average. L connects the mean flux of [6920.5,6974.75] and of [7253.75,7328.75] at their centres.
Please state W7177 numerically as 0.18 mag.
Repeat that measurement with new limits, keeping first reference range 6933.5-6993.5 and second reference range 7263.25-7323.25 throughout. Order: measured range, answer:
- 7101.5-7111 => -0.10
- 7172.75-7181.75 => 0.34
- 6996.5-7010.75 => -0.05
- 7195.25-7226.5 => -0.07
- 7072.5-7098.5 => -0.04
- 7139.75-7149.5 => -0.05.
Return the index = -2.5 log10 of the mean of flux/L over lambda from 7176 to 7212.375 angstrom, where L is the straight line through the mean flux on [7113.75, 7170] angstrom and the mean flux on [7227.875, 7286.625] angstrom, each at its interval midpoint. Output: 0.10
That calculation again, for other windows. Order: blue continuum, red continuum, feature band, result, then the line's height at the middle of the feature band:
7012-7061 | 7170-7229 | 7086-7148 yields -0.034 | 2.28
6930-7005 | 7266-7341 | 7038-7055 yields -0.027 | 2.27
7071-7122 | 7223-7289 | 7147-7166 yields 0.068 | 2.37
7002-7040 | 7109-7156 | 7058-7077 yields 0.015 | 2.39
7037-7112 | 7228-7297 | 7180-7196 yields 0.202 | 2.36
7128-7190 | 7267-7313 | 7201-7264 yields -0.100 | 2.19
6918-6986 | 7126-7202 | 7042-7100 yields -0.077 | 2.19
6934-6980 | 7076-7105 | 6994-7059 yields -0.031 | 2.32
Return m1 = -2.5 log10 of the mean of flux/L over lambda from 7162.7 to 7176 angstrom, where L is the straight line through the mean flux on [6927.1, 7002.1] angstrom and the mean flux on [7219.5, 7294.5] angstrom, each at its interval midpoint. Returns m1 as 0.181 mag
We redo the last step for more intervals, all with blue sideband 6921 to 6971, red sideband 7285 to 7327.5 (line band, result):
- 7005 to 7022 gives -0.05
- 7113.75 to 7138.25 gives -0.03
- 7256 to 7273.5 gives -0.07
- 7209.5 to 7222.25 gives -0.08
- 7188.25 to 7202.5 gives 0.01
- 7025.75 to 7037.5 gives -0.10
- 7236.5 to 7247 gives -0.06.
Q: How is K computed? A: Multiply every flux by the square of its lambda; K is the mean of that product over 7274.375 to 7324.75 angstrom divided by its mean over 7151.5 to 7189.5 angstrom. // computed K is 1.2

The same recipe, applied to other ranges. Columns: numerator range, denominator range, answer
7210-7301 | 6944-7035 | 1.09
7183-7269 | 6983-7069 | 1.05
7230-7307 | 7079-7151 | 1.03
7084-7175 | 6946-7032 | 1.03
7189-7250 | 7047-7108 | 1.04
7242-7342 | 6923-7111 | 1.05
